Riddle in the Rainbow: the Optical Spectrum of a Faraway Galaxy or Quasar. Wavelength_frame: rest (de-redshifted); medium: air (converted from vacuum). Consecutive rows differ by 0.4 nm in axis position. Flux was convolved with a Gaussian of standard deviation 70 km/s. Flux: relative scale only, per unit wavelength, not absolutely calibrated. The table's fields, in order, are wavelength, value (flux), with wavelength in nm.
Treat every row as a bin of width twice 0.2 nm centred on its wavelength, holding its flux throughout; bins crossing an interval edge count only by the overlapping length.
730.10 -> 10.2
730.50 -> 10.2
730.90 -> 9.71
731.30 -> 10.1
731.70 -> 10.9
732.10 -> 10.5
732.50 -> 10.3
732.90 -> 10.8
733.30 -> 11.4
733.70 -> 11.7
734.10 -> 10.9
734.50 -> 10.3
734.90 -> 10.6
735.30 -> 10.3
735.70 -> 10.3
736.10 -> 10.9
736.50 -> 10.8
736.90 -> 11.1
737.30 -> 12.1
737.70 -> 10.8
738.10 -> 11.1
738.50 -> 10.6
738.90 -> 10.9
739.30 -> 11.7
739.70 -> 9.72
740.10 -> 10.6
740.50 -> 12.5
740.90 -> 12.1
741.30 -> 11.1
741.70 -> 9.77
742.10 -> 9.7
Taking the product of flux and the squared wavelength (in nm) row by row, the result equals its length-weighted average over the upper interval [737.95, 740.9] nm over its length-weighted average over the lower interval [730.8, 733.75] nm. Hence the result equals 1.06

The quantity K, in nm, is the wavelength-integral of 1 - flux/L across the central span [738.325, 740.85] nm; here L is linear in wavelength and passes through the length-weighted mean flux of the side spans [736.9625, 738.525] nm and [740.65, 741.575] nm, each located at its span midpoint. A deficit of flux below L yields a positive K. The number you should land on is 0.066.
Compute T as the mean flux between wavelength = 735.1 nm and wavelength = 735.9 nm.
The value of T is 10.3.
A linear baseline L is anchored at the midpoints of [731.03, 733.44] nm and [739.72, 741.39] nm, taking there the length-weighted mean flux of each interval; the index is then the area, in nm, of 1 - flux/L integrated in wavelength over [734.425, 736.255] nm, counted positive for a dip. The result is 0.07 nm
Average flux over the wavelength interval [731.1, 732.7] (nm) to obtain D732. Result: 10.5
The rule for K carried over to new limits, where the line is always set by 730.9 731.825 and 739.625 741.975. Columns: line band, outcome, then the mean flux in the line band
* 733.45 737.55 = -0.12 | 10.9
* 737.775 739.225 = -0.01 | 10.9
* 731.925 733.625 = -0.07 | 10.8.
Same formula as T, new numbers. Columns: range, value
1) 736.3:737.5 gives 11.3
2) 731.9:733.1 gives 10.5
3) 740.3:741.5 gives 11.9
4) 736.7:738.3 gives 11.3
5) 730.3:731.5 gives 10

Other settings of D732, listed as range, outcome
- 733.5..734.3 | 11.3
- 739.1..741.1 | 11.3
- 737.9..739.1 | 10.9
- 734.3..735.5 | 10.4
